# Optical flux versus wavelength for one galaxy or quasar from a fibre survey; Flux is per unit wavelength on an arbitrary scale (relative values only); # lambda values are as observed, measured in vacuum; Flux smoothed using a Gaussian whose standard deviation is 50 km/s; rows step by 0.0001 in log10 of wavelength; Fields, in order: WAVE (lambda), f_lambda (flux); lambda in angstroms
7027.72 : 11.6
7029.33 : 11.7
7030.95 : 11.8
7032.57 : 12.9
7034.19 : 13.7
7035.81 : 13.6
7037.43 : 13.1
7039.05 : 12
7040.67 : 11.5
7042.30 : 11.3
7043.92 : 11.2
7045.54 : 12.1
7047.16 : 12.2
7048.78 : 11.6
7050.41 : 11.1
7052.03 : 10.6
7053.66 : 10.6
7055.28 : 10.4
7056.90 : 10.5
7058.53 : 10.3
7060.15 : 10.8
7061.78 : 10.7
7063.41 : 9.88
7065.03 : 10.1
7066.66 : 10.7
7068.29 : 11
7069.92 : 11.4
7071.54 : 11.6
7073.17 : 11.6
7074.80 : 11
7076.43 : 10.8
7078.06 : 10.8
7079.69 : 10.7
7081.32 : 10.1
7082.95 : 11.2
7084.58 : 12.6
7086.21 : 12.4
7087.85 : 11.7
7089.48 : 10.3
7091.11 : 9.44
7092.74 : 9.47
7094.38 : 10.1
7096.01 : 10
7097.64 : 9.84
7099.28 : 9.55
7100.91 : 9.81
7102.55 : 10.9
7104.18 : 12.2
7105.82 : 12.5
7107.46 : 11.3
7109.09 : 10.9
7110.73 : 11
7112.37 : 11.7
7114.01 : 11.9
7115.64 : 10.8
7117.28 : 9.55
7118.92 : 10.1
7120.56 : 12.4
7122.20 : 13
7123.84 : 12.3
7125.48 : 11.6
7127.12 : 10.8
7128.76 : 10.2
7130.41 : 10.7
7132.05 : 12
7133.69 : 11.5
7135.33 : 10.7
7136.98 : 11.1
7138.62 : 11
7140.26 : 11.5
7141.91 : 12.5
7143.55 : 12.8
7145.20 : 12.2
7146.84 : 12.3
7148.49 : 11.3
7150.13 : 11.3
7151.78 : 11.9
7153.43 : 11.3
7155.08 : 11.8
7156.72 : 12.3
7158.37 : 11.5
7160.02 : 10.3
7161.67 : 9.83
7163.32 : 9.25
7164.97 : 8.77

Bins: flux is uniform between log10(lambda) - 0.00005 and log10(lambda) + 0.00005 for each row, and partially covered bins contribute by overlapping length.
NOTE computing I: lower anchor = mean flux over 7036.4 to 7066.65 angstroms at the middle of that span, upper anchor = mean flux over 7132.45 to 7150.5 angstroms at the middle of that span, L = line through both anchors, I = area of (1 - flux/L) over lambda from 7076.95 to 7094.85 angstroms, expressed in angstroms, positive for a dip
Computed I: 0.81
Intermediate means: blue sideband 11.1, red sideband 11.7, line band 10.8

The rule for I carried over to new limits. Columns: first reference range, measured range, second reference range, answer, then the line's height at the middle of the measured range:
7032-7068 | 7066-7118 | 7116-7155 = 2.4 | 11.4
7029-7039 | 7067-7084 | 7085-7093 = 0.4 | 11.3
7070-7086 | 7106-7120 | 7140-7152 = 0.7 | 11.6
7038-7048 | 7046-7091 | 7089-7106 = 0.3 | 11.1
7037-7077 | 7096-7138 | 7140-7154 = 1.9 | 11.7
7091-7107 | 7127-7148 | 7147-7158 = -0.3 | 11.3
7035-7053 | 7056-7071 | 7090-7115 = 1.1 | 11.5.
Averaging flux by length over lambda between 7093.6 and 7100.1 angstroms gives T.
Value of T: 9.88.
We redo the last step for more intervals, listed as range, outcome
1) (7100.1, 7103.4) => 10.4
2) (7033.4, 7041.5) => 12.8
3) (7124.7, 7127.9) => 11.2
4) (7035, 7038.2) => 13.4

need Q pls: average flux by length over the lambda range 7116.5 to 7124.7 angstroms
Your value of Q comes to 11.5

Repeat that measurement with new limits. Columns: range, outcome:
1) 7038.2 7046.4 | 11.6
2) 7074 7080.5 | 10.8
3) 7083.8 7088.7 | 12.2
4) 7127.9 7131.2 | 10.4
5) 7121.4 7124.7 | 12.6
